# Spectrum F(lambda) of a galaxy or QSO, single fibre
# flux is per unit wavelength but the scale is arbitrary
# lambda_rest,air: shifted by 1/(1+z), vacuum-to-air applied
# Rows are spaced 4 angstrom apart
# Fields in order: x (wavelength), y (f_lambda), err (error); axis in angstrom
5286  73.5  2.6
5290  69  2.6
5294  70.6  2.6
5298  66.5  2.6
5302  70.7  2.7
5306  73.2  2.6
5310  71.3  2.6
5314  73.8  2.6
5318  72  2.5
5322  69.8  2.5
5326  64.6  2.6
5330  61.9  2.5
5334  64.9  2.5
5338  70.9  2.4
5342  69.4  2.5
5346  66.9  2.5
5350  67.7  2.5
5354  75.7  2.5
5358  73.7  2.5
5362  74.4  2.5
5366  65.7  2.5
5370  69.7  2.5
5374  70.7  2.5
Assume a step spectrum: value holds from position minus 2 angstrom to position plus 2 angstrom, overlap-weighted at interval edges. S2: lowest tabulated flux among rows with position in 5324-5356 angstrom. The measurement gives 61.9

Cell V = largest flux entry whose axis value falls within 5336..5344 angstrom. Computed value 70.9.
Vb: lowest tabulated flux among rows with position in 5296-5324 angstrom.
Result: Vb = 66.5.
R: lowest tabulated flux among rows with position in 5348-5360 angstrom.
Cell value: 67.7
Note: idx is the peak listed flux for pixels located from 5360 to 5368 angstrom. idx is 74.4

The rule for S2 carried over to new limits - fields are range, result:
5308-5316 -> 71.3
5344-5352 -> 66.9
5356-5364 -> 73.7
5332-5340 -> 64.9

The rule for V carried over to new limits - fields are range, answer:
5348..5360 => 75.7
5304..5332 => 73.8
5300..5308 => 73.2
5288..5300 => 70.6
